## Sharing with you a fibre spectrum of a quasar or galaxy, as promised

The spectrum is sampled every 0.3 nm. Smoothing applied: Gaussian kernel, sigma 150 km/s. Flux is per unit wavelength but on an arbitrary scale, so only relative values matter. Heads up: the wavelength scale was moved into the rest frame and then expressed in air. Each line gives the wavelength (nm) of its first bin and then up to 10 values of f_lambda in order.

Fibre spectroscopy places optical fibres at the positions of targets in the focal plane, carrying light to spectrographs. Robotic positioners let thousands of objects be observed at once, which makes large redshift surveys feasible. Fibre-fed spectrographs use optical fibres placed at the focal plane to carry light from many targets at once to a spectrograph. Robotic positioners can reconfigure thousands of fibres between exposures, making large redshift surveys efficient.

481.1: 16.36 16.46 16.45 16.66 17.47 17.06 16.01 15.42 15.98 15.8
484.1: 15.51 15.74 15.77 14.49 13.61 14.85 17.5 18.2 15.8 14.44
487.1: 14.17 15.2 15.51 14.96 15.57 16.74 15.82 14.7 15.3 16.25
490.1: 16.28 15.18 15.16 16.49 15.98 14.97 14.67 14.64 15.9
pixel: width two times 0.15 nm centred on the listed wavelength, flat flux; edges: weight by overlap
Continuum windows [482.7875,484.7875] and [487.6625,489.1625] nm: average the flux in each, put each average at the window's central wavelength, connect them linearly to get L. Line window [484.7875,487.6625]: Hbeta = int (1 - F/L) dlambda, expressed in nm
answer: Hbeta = 0.06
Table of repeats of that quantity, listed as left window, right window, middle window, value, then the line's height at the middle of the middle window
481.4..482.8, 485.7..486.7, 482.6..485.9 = 0.27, 16.9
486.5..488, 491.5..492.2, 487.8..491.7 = -0.21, 14.8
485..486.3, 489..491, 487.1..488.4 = 0.04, 15.7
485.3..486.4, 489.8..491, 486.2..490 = 0.13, 16.1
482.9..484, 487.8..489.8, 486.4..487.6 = 0.06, 15.6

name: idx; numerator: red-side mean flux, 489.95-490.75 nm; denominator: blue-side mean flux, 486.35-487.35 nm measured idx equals 1.1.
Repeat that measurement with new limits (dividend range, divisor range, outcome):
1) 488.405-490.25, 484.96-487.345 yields 1.03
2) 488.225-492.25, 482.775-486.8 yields 0.99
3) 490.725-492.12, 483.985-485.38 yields 1.02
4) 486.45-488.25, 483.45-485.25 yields 0.97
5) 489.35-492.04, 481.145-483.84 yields 0.95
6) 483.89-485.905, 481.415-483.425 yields 0.92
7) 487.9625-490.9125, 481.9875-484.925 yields 0.97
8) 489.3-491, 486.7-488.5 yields 1.04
